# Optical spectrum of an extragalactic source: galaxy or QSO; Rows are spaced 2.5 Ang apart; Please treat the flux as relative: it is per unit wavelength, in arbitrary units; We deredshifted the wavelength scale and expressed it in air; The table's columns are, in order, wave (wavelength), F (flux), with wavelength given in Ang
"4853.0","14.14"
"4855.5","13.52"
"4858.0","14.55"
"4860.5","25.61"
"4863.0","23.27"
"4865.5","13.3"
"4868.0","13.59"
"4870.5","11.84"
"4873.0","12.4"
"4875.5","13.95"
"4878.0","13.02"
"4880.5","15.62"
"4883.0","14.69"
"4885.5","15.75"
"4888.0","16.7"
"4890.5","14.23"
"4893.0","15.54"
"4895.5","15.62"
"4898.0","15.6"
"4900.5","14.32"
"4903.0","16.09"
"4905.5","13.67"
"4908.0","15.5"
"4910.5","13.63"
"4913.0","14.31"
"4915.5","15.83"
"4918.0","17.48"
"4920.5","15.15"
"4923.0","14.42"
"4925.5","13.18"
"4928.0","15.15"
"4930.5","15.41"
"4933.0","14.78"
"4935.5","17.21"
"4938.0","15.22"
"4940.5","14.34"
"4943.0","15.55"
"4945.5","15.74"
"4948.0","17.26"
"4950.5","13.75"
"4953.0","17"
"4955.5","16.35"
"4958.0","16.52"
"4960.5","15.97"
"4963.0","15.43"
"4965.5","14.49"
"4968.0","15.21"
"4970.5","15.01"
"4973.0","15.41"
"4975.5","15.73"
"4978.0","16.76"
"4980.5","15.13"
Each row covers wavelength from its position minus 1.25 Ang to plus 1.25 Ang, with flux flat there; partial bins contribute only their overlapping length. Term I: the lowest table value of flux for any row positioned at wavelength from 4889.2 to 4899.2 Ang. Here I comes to 14.23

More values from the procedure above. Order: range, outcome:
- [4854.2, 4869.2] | 13.3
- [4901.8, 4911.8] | 13.63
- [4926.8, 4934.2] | 14.78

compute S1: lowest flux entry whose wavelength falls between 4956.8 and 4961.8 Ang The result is 15.97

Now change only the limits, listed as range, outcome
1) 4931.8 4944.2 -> 14.34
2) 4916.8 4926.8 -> 13.18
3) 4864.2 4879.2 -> 11.84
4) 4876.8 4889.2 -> 13.02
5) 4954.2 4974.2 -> 14.49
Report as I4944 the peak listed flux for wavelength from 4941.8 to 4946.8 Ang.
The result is 15.74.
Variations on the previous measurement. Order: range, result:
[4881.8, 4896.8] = 16.7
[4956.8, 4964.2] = 16.52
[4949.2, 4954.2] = 17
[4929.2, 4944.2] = 17.21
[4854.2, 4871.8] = 25.61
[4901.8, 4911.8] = 16.09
